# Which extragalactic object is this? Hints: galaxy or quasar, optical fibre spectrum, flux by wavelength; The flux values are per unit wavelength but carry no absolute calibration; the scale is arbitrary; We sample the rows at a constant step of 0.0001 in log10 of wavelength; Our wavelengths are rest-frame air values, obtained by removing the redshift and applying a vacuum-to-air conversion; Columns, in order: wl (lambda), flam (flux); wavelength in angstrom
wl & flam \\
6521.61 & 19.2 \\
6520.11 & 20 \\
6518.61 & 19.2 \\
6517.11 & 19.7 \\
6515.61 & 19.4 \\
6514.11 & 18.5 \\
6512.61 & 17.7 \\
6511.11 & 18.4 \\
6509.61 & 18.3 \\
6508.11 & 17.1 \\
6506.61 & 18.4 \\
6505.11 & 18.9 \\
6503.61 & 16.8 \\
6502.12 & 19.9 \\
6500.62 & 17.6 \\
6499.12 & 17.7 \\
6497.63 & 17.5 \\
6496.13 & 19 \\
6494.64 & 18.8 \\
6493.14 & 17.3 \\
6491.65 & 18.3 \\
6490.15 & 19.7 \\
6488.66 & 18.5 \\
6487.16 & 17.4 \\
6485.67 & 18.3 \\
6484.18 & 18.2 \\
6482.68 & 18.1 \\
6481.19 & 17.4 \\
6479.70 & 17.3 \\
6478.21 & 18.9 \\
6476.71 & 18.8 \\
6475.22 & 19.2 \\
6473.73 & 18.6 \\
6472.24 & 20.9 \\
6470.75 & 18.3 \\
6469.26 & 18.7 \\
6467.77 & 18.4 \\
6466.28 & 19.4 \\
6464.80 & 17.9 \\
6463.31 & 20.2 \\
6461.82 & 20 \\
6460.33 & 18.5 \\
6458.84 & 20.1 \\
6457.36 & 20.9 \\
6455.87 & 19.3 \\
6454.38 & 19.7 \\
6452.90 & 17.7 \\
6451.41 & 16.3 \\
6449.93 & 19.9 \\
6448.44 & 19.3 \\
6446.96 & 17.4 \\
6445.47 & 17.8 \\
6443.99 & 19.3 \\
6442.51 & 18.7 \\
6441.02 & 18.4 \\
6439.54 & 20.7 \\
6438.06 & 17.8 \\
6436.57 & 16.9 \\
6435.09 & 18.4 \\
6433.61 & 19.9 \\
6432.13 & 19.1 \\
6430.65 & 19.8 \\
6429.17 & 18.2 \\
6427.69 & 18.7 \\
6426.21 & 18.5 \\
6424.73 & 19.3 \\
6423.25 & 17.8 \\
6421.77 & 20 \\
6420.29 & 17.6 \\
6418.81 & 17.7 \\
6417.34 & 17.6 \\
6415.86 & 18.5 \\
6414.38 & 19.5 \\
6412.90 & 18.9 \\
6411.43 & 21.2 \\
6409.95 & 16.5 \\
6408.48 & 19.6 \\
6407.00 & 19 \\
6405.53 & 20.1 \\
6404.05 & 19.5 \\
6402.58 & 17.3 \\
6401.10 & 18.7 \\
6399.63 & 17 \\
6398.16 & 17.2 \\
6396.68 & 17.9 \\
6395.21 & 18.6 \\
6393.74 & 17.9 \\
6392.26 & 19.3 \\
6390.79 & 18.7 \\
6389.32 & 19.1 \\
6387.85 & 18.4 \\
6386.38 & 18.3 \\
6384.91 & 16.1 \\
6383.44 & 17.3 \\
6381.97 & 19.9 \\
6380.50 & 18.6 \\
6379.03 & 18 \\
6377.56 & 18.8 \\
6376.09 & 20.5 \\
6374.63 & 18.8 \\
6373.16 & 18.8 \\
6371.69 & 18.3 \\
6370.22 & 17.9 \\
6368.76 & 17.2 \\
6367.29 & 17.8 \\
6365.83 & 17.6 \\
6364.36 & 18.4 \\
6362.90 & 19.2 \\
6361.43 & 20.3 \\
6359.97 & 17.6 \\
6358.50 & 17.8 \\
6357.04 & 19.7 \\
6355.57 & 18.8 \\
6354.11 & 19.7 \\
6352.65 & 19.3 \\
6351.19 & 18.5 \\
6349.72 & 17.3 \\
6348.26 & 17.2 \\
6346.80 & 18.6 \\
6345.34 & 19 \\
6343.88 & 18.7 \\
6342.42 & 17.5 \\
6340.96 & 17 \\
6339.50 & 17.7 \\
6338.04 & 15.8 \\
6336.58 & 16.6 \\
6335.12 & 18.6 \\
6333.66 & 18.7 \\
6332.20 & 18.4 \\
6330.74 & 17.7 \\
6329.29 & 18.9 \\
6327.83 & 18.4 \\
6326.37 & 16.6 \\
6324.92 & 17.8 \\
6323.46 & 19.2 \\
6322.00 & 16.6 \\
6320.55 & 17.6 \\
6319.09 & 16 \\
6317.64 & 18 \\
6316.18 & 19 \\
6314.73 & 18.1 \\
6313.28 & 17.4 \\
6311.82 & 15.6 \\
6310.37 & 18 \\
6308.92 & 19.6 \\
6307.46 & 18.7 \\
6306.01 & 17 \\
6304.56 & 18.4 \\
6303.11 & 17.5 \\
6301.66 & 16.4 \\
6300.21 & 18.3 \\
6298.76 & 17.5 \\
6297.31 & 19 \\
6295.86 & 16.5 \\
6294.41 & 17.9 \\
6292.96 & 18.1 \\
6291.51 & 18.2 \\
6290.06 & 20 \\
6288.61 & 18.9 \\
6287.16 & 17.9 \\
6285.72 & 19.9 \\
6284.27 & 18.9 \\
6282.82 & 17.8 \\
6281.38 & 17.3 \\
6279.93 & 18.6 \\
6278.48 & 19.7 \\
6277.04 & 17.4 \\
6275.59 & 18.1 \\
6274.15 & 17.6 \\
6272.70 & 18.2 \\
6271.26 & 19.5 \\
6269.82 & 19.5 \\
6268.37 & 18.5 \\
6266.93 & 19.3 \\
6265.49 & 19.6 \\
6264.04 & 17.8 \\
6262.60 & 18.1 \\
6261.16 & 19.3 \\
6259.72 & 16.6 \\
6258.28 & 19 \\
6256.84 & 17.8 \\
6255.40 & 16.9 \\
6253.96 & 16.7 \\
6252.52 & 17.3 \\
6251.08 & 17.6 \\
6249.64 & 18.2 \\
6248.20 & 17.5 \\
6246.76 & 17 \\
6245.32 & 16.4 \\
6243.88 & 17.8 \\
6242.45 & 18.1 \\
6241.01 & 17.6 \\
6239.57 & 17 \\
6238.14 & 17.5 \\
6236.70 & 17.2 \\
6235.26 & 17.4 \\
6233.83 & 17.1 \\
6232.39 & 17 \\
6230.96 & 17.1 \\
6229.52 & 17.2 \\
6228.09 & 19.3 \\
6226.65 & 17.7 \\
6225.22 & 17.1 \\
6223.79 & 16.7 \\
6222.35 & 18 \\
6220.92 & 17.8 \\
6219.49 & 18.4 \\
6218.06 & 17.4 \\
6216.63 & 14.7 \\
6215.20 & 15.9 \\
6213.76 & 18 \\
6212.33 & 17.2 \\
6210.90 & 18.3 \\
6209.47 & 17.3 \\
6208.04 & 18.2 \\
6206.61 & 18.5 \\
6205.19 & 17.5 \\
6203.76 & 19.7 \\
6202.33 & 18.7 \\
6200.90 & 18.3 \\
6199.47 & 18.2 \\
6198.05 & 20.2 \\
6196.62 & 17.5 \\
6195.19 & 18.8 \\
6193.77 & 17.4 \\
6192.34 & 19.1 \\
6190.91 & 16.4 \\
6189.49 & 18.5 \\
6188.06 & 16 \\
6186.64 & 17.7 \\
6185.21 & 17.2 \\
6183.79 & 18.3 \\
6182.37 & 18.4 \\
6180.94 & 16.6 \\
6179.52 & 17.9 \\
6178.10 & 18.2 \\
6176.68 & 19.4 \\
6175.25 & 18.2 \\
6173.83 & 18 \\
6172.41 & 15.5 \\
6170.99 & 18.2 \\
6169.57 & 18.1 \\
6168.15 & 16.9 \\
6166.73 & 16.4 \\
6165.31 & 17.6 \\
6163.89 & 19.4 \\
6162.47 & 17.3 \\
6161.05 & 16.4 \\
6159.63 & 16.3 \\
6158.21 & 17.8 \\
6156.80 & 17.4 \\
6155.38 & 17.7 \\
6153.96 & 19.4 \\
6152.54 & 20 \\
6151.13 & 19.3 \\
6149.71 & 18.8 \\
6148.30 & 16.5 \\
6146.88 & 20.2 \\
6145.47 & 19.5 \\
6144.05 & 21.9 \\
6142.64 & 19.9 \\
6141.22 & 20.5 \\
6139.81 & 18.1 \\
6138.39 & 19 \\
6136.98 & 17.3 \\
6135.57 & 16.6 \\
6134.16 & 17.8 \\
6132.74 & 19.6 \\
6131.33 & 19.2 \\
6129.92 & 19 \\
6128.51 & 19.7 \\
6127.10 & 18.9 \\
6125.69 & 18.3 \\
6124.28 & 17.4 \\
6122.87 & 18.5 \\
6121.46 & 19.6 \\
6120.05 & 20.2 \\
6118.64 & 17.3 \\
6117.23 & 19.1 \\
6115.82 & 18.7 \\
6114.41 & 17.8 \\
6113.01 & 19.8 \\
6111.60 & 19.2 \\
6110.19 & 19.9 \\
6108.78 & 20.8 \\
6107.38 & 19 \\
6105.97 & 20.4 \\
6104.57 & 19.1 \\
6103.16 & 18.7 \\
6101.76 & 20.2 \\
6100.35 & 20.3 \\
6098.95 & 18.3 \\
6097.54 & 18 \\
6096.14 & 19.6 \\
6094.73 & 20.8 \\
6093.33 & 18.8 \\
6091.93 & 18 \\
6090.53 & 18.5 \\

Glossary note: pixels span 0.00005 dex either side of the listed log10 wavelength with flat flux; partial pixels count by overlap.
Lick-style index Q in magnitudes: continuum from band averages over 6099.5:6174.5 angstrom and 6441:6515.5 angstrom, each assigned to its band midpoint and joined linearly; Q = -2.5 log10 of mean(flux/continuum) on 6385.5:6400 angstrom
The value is 0.02 mag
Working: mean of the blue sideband 18.6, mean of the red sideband 18.6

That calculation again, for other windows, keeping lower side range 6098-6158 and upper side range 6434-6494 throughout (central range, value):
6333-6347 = 0.060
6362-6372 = 0.040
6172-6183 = 0.067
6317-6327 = 0.084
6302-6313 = 0.064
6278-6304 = 0.036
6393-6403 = 0.056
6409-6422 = 0.009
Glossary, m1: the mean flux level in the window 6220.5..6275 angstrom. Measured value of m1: 17.8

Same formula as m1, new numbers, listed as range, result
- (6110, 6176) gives 18.5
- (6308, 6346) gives 17.8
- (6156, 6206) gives 17.8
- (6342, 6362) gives 18.6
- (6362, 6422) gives 18.5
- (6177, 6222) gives 17.8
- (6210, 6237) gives 17.3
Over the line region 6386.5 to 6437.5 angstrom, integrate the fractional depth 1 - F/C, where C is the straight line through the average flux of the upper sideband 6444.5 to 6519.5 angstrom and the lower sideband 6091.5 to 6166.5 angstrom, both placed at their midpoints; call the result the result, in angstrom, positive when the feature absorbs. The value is 0.1 angstrom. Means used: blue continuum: 18.8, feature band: 18.6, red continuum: 18.6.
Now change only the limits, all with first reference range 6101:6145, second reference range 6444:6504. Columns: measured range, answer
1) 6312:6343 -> 1.90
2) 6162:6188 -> 1.80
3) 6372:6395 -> 0.22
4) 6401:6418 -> -0.16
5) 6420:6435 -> -0.18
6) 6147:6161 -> 0.66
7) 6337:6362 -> 0.73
